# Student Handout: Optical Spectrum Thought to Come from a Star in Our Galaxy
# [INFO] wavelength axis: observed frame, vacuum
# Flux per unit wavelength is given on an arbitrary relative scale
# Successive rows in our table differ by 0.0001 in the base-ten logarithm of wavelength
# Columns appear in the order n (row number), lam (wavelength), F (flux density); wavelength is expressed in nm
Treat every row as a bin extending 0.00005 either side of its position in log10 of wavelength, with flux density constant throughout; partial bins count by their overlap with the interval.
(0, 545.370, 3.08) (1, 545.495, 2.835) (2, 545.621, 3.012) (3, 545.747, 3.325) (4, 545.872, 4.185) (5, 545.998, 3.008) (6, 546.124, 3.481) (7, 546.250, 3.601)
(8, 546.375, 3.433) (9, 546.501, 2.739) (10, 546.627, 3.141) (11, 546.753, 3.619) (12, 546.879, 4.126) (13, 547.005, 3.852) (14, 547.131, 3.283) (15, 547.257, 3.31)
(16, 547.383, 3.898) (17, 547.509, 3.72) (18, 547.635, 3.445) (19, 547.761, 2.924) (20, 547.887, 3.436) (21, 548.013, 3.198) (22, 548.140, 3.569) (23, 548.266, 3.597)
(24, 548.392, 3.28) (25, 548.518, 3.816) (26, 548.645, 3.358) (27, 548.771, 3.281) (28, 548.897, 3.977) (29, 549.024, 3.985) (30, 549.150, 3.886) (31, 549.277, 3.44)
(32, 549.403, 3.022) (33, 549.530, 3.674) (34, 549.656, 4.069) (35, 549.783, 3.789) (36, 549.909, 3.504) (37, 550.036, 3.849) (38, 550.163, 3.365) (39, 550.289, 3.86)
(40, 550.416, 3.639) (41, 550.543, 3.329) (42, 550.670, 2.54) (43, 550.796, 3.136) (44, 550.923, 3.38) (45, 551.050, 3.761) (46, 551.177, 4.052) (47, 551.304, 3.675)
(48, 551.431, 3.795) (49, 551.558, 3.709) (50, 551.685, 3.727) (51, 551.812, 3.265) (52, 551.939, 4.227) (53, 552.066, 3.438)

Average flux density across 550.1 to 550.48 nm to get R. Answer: 3.62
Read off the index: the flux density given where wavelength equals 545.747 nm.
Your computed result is 3.325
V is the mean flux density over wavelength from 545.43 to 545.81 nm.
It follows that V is 3.06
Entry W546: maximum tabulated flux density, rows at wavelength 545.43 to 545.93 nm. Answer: 4.185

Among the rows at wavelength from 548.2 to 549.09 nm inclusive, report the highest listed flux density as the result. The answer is 3.985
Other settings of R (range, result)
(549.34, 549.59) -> 3.34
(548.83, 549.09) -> 3.97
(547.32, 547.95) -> 3.49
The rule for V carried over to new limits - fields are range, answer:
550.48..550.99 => 3.1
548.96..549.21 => 3.93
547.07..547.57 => 3.55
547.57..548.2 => 3.31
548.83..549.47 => 3.66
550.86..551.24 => 3.73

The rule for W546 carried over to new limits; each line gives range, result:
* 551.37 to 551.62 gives 3.795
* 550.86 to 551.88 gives 4.052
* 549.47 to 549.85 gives 4.069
